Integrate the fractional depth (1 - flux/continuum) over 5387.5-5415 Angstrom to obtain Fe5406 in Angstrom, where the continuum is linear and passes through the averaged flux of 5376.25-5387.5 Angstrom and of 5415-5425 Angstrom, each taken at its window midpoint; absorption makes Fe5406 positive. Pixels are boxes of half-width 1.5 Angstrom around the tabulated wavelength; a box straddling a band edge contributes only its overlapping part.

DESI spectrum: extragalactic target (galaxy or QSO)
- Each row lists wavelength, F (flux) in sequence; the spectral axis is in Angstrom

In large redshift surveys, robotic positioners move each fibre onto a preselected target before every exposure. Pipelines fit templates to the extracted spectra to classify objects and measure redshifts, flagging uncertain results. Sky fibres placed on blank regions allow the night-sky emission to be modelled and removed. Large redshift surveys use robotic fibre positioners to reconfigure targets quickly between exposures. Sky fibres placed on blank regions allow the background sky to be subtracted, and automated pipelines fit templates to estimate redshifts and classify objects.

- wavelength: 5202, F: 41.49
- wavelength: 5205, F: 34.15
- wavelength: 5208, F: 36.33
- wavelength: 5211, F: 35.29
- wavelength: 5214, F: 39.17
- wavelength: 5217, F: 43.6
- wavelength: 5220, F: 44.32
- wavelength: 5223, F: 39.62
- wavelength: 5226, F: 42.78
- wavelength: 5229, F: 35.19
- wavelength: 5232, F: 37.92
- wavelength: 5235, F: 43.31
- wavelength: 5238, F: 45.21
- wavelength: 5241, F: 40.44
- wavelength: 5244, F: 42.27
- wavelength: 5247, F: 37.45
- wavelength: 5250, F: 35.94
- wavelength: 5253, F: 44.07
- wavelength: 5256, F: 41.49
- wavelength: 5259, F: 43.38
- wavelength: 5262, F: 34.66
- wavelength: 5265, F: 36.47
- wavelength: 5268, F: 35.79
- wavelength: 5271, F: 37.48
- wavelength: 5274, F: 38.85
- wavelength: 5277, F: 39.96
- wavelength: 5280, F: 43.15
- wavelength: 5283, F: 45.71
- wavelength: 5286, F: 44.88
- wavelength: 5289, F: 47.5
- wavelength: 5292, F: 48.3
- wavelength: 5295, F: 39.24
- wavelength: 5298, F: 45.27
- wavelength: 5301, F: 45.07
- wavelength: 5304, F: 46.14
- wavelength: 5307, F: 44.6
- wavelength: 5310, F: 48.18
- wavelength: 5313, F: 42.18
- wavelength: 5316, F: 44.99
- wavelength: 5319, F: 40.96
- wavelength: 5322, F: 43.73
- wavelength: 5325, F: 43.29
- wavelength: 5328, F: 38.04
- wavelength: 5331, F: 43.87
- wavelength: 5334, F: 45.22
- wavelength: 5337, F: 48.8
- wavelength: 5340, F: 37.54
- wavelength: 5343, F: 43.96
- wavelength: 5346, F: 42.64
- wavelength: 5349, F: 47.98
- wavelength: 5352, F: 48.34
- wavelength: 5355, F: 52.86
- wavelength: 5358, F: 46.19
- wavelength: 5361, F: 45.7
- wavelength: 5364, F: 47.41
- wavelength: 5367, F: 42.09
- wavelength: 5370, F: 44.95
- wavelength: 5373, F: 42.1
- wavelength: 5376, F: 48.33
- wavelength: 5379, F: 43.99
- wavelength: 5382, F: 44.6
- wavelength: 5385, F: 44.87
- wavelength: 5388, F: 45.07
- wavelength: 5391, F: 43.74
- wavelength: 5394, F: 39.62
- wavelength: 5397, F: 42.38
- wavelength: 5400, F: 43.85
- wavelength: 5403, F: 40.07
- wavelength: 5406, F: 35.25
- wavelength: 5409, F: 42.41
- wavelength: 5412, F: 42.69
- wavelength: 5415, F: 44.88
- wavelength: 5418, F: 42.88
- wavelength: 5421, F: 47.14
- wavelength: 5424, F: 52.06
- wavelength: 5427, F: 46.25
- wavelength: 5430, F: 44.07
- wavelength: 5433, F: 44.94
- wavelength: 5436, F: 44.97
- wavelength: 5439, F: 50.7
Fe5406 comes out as 2.5 Angstrom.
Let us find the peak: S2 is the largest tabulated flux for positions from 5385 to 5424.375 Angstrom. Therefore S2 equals 52.06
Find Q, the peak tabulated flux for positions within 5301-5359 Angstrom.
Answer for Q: 52.86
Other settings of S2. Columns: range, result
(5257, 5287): 45.71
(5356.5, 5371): 47.41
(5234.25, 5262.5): 45.21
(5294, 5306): 46.14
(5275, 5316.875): 48.3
